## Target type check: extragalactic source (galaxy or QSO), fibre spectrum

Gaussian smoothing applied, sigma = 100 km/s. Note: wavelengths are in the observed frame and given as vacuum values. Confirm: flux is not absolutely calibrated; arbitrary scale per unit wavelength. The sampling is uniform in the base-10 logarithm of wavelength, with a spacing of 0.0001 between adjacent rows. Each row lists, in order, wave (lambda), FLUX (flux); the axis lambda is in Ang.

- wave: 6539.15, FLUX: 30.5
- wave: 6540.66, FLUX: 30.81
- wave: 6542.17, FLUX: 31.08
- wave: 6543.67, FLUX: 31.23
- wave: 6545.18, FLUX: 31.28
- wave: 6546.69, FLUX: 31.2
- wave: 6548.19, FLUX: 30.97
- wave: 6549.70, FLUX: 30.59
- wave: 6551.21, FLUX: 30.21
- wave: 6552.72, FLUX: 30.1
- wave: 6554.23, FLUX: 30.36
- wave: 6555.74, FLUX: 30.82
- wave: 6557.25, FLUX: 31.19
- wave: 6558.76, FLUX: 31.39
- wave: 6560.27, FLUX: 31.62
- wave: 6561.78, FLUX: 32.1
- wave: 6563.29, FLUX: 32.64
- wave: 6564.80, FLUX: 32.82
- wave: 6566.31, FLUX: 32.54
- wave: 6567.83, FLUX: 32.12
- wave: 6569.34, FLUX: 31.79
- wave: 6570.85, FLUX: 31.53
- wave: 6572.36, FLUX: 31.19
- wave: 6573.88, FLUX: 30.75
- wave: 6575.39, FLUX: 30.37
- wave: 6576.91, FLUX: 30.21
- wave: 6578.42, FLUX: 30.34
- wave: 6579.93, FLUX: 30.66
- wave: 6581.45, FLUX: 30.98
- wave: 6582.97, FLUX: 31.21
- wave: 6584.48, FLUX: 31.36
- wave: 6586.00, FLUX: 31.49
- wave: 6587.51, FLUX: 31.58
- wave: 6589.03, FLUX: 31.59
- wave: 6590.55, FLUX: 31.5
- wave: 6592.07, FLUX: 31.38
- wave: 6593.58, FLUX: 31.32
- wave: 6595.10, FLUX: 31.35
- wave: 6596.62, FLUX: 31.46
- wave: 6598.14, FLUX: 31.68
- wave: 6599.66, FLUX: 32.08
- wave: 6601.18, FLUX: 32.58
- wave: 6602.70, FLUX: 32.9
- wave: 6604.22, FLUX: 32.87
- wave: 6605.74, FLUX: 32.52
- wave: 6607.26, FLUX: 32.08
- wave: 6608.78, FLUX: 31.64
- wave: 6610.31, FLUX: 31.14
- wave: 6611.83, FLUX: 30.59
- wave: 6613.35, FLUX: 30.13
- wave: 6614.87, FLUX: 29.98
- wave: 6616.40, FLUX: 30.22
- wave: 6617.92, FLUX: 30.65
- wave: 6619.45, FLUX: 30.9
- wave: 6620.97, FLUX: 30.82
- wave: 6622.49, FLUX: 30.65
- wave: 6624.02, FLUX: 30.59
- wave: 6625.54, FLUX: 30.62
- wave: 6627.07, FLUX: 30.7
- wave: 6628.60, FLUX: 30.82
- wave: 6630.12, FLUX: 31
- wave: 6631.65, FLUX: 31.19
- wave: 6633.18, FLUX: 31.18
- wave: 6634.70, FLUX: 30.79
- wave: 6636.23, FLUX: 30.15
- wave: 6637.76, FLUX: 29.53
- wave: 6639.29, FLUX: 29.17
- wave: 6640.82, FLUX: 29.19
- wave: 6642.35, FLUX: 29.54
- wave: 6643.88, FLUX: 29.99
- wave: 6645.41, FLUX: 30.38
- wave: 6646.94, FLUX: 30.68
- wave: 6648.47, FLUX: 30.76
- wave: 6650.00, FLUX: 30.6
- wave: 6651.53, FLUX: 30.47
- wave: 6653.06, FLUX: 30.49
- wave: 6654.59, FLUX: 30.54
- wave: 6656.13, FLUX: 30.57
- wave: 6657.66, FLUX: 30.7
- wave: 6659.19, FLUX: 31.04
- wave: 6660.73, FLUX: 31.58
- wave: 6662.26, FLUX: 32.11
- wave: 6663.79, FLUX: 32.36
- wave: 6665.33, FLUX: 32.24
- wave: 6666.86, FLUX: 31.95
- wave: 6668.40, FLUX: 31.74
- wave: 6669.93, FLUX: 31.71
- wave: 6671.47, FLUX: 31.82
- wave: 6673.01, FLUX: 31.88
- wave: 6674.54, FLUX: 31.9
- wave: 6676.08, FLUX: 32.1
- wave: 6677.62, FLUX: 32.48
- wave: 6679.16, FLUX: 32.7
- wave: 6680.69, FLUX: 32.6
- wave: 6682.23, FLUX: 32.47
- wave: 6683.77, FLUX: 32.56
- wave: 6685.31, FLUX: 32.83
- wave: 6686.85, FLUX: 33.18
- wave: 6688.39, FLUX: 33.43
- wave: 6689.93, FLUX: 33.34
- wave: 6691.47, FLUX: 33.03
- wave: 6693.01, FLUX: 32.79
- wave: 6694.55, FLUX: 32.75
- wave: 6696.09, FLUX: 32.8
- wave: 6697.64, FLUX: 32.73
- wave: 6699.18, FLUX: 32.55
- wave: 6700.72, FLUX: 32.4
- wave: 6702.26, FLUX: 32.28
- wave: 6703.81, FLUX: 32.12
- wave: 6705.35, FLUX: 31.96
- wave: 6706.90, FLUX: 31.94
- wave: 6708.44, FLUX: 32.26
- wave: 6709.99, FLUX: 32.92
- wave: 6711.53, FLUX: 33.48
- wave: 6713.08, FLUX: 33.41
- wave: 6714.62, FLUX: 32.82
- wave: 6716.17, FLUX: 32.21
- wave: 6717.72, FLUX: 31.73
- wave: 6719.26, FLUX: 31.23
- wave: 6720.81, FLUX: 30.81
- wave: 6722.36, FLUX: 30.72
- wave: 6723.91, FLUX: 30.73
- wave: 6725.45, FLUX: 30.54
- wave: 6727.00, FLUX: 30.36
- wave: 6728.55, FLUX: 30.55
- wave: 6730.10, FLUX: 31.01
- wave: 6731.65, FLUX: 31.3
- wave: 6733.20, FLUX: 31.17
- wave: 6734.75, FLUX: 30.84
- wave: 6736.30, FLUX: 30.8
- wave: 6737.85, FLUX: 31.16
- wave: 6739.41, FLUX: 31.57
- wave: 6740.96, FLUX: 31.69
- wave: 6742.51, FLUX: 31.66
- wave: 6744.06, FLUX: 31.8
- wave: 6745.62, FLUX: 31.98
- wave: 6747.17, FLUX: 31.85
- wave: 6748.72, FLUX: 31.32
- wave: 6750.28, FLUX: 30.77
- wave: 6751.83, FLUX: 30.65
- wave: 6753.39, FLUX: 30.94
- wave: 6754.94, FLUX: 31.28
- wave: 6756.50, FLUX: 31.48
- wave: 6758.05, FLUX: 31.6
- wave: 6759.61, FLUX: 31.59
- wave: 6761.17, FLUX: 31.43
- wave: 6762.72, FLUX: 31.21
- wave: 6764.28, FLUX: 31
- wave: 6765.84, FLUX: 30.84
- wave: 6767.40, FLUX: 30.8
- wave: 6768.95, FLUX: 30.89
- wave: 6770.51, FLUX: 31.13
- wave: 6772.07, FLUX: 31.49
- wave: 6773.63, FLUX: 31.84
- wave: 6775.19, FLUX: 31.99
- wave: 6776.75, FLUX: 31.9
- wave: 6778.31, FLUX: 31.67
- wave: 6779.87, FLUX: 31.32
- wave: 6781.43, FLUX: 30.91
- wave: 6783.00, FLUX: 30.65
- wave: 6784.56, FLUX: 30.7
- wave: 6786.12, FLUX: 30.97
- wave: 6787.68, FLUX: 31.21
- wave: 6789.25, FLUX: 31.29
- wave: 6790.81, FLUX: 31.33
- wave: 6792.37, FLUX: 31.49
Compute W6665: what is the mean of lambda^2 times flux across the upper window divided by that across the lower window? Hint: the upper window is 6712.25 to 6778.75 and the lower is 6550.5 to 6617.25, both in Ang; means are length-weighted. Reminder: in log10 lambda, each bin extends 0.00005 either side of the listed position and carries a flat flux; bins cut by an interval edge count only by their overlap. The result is 1.0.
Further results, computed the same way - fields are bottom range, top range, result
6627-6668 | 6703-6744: 1.05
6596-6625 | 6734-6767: 1.04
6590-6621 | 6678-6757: 1.05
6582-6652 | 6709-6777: 1.05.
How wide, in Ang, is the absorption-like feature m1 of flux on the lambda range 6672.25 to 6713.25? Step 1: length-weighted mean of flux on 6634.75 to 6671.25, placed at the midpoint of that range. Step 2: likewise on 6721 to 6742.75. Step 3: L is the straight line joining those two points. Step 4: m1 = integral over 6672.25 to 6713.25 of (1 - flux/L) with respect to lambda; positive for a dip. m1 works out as -2.3 Ang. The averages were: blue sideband 30.8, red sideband 31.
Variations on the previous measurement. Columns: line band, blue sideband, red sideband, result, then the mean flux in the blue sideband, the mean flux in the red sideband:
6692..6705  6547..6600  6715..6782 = -0.5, 31.3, 31.3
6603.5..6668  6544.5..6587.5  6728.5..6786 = 0.8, 31.2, 31.3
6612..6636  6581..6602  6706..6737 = 0.7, 31.6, 31.5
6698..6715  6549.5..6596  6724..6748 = -0.7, 31.3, 31.2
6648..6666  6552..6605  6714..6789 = 0.1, 31.5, 31.2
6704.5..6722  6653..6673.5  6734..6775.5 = -0.5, 31.5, 31.3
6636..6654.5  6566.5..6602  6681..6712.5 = 1.1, 31.3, 32.7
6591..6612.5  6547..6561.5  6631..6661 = -0.8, 30.9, 30.4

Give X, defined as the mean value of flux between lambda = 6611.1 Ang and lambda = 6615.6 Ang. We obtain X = 30.3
